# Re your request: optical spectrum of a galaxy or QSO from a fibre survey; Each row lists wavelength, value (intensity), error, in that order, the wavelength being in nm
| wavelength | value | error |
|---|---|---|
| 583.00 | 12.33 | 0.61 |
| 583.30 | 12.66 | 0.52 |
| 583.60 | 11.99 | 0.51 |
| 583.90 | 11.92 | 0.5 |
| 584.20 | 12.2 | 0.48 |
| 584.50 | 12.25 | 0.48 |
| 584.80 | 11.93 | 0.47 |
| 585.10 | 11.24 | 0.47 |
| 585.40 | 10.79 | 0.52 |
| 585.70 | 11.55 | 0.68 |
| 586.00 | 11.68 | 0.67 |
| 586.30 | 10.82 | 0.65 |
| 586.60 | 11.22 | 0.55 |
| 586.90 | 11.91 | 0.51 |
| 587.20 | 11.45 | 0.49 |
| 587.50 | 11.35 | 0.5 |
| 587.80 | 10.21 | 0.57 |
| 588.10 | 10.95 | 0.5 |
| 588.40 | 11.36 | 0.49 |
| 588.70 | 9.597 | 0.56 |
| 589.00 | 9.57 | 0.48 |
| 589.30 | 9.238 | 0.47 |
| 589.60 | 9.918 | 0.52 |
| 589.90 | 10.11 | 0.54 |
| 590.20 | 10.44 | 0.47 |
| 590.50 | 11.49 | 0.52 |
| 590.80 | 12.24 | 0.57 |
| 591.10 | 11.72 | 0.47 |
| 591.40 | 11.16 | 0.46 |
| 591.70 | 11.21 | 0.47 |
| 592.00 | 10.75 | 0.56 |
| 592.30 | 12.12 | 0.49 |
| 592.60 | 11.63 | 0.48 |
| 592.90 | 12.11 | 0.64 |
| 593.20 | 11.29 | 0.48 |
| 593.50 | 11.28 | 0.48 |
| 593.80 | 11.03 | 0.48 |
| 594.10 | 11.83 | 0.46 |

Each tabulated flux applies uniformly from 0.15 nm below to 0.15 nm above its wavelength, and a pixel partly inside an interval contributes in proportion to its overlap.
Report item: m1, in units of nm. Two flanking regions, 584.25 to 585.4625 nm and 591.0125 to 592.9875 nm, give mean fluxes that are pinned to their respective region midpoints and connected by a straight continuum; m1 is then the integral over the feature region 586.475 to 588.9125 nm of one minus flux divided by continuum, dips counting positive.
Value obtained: 0.13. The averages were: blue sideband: 11.7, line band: 11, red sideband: 11.5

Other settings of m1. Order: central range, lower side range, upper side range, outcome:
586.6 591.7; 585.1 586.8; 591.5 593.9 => 0.23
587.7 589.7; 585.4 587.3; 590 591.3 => 0.22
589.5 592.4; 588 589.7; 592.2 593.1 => -0.01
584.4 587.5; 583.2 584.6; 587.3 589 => -0.01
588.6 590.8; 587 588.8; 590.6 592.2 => 0.19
